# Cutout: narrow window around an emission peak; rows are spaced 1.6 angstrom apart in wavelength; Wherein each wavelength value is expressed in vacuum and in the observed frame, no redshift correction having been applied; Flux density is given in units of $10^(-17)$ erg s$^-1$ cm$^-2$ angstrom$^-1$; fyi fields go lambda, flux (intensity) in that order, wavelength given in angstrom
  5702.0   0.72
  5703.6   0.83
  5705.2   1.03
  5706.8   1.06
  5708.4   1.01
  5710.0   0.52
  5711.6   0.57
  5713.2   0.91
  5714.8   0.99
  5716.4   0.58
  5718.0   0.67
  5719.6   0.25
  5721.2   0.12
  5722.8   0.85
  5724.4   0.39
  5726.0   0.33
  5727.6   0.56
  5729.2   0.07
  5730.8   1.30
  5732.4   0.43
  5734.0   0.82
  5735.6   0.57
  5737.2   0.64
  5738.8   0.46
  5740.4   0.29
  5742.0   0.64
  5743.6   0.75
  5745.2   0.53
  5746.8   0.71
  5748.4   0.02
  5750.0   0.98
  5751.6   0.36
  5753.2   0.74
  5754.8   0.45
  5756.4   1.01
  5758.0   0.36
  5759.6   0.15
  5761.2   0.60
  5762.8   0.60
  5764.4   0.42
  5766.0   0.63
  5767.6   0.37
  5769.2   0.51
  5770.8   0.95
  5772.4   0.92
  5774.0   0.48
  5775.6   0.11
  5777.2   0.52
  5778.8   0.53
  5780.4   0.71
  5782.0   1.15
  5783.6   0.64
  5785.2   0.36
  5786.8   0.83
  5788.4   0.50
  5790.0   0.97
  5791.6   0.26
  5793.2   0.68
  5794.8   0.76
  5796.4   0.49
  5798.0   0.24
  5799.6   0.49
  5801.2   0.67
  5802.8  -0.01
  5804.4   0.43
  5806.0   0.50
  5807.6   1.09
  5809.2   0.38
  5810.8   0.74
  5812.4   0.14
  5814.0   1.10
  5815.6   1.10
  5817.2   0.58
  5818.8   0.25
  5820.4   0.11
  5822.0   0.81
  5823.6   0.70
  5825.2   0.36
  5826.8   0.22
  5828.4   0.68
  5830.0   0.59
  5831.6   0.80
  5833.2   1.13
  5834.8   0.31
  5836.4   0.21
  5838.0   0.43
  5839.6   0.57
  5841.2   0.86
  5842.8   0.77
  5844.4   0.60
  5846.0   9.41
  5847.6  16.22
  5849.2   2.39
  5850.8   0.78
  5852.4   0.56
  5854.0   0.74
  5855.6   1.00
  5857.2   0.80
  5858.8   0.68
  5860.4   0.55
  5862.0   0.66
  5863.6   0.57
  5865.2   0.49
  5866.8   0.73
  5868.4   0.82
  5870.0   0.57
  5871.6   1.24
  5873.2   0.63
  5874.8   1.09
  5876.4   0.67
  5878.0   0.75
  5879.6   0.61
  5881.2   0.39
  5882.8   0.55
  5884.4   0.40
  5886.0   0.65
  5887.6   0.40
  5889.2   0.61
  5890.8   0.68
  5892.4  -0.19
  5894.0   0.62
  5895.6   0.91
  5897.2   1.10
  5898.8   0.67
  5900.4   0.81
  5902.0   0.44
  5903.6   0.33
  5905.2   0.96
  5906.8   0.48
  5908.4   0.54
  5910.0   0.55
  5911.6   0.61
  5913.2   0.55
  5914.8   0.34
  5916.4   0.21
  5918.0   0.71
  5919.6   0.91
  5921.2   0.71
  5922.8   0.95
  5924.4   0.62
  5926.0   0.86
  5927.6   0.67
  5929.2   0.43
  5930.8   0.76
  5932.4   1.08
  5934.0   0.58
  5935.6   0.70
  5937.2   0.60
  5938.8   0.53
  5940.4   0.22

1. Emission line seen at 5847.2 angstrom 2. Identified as H-beta 4861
